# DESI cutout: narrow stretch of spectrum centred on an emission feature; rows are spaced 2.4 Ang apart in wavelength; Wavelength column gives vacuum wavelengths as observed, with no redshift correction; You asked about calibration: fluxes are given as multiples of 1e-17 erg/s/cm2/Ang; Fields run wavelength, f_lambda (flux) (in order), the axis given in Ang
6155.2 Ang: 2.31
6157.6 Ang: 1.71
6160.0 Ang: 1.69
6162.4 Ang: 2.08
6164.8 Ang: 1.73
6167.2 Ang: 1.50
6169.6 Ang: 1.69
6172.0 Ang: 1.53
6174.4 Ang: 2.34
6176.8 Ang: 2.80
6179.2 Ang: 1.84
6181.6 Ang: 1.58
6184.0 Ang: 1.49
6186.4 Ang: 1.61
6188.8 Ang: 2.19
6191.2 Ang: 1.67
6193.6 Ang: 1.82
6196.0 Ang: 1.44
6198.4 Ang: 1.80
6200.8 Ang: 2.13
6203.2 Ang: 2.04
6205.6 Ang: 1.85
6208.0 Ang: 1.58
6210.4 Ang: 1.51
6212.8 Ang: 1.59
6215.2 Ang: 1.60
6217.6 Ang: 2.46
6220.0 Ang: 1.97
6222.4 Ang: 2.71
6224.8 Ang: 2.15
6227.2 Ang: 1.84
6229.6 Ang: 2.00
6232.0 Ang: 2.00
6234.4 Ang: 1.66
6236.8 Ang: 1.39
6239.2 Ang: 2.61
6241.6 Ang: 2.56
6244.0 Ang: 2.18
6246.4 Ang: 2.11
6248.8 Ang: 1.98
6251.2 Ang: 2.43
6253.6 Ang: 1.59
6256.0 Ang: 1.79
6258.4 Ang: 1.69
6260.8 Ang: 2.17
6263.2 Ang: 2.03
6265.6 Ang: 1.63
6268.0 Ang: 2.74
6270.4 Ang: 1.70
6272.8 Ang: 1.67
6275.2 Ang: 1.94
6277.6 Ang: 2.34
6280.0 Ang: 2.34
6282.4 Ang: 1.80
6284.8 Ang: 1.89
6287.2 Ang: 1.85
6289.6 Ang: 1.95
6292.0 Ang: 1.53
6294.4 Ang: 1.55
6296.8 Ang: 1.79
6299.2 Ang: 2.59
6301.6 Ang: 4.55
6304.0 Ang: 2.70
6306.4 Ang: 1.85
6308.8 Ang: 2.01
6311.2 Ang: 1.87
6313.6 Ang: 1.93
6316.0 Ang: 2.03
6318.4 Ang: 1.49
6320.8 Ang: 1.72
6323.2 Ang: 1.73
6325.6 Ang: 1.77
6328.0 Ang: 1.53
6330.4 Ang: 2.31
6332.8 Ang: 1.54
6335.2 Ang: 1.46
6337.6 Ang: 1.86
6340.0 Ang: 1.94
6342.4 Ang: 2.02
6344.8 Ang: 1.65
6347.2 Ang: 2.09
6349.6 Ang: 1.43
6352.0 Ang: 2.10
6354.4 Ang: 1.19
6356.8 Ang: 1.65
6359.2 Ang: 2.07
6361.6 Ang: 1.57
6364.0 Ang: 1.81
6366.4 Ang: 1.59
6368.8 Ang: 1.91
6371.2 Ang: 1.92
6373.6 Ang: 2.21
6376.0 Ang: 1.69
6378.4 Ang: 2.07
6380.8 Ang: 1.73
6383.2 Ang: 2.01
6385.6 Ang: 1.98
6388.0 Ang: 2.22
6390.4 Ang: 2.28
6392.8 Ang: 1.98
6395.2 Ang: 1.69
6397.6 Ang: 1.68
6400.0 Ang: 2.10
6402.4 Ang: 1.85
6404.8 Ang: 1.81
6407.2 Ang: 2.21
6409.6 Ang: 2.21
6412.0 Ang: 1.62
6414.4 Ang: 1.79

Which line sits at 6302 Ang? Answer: [O III]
